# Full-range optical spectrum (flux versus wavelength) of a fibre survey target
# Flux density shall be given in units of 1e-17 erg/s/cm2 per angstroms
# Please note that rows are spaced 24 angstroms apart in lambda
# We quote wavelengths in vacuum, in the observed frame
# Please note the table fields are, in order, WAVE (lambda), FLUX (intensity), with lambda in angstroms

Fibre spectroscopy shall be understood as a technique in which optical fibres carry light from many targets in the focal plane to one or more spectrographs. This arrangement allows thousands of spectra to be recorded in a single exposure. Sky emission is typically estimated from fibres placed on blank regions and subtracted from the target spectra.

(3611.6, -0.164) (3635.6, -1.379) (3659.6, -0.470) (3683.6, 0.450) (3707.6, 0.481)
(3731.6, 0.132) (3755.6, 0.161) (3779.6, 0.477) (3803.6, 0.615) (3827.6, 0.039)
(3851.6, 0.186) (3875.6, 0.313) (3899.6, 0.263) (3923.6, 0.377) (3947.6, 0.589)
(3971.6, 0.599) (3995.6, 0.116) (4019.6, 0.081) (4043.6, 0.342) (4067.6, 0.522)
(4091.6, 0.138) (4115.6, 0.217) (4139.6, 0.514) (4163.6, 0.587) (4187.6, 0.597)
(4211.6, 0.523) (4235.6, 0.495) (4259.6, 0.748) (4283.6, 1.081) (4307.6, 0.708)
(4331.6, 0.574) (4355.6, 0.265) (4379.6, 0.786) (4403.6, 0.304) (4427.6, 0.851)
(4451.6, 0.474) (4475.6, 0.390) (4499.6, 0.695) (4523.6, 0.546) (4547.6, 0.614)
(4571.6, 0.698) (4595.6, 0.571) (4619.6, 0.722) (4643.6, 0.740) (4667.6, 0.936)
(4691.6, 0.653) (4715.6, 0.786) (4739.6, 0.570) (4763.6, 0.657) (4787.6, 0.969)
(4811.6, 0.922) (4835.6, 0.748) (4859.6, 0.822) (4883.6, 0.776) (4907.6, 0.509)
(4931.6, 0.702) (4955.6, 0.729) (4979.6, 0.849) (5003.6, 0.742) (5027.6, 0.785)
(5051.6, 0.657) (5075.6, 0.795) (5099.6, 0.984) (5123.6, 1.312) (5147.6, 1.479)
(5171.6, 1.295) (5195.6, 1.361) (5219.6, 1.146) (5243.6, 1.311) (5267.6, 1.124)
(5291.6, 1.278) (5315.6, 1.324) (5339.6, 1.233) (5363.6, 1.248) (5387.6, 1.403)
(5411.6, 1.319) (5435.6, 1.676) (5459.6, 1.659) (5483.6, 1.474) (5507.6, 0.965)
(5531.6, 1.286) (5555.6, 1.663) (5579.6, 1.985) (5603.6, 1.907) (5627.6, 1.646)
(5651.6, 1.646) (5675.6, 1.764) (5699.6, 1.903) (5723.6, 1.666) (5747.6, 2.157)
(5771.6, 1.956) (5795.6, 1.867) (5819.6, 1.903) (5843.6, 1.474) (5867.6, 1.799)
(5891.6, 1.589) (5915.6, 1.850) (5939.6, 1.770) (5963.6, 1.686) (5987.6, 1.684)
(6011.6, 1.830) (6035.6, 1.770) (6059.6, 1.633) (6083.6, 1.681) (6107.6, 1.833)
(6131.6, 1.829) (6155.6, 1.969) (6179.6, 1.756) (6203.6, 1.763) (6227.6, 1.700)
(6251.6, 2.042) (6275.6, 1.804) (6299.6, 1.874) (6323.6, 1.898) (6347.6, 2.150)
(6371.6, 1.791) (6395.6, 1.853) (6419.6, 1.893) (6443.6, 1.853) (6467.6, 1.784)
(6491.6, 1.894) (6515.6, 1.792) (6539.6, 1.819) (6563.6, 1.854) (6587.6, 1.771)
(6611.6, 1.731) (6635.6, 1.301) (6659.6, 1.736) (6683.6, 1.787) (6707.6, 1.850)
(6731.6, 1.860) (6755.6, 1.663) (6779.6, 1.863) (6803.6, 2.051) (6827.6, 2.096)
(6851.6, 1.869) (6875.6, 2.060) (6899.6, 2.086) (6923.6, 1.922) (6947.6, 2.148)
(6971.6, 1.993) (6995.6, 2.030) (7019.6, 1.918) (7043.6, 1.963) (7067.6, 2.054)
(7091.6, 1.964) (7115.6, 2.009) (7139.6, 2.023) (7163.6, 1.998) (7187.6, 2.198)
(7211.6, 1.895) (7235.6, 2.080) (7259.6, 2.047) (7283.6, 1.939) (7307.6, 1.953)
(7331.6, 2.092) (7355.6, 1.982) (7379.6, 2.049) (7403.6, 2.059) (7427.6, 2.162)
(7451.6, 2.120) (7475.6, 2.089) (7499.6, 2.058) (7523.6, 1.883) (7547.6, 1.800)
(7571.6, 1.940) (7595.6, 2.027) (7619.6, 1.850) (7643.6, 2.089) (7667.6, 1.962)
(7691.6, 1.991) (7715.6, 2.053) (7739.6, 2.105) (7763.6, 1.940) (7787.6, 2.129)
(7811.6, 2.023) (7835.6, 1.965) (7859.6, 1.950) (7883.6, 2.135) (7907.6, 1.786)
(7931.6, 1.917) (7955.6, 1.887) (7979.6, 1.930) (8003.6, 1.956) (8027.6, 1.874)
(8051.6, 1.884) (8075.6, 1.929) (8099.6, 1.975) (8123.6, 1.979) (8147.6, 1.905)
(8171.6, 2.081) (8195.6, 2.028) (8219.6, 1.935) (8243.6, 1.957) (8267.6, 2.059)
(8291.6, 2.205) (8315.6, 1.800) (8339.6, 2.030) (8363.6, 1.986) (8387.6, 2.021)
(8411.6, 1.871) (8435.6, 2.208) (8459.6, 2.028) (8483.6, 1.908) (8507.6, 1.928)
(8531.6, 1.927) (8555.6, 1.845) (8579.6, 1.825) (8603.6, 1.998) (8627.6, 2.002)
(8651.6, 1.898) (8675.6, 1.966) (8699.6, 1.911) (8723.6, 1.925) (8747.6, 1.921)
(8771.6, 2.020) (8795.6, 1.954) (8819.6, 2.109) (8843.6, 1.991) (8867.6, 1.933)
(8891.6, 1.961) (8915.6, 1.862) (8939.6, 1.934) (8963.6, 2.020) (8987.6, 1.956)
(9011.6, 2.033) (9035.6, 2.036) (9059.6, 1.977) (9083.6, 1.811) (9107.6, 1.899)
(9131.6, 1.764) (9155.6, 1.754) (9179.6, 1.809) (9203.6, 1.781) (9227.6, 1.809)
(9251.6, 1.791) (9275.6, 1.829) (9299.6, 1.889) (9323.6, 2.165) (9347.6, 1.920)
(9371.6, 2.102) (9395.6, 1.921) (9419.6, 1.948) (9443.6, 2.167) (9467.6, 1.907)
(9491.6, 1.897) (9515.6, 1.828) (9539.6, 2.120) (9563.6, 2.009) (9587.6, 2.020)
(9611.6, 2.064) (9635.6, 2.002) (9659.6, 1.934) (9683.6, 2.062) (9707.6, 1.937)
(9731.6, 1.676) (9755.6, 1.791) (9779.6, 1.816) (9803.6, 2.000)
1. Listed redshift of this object 0.28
